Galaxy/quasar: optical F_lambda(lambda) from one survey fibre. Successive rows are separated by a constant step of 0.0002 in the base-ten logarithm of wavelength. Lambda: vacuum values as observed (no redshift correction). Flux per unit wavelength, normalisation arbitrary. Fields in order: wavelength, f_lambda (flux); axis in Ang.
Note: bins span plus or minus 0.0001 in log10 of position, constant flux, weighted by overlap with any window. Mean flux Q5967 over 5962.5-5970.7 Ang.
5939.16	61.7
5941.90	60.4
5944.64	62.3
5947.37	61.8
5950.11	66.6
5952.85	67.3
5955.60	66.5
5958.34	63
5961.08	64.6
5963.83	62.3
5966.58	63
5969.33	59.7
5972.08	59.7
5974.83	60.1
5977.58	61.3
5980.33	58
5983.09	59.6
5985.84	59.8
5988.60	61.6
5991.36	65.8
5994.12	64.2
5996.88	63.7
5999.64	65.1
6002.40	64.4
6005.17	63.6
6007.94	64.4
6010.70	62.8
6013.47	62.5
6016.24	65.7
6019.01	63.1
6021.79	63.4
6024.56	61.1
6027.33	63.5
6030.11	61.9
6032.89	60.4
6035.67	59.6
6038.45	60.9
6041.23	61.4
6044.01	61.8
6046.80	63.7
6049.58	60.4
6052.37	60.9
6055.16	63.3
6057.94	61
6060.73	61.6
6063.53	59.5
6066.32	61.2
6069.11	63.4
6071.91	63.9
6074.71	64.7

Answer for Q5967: 61.6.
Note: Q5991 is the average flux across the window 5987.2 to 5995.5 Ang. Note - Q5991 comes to 63.8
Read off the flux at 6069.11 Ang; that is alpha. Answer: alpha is 63.4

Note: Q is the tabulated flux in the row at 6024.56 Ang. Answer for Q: 61.1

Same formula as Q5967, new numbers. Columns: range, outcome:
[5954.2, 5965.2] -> 64.1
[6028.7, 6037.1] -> 60.6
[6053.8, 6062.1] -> 62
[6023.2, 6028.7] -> 62.4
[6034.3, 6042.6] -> 60.6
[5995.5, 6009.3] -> 64.2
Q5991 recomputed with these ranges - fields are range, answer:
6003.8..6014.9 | 63.3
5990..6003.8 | 64.6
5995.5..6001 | 64.4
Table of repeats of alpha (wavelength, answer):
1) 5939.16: 61.7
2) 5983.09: 59.6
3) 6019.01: 63.1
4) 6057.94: 61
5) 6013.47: 62.5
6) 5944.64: 62.3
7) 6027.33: 63.5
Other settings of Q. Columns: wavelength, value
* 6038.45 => 60.9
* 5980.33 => 58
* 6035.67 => 59.6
